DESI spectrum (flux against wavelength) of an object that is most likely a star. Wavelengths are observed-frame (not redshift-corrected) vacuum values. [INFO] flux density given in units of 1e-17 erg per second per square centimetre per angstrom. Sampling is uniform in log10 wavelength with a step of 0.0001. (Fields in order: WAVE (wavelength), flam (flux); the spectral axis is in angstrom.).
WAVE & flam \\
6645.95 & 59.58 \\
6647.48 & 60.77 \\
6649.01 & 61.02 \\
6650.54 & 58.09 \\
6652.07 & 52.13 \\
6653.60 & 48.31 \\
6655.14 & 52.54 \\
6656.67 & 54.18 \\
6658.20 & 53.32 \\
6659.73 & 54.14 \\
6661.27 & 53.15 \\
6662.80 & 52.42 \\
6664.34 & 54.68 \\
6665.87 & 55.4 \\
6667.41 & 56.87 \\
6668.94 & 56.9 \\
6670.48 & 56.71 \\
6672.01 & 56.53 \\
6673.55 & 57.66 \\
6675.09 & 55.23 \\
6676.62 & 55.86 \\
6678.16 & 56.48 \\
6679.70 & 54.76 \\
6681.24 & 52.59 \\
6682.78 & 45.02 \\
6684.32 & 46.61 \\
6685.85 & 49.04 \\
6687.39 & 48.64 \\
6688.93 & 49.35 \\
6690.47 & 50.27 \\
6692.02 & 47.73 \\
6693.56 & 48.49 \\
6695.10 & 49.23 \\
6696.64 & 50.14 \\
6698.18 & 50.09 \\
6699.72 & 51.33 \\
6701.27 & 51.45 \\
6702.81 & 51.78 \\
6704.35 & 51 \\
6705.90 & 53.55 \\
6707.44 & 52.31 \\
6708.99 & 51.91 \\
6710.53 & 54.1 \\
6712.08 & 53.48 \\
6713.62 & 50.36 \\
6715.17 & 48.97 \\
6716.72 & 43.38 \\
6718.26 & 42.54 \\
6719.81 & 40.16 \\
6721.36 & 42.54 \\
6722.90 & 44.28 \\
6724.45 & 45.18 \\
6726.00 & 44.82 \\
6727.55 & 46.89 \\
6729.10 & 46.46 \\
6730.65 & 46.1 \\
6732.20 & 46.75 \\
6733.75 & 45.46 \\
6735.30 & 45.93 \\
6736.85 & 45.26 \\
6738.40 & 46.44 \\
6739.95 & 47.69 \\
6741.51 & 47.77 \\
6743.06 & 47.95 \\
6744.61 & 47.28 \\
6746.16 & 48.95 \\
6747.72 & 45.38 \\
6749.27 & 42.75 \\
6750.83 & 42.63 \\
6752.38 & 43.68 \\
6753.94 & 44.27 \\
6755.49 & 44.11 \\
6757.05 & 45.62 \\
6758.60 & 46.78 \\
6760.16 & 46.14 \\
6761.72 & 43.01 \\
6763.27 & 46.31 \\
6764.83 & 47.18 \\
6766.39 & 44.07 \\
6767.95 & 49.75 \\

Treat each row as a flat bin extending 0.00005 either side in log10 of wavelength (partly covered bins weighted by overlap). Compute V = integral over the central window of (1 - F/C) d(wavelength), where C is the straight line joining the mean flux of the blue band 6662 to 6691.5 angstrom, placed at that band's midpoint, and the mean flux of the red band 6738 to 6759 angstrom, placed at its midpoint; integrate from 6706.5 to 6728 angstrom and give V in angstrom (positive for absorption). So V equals 0.77 angstrom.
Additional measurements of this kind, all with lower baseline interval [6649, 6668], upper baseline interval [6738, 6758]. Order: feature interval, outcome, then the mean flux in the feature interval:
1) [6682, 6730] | 1.2 angstrom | 48.4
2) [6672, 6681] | -0.6 angstrom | 55.8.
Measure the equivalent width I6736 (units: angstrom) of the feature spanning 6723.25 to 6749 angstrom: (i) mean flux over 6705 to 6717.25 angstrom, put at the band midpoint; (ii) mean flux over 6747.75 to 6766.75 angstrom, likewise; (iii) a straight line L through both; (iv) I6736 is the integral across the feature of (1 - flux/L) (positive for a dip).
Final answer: 0.7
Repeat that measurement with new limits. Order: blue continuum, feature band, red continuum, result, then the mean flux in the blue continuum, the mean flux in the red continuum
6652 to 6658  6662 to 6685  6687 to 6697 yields -1.7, 51.9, 49.1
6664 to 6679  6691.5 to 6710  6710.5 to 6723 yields -0.4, 56.3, 46.3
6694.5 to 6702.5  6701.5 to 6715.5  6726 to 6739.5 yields -0.8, 50.6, 46.1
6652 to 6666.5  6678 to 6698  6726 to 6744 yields 0.4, 53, 46.5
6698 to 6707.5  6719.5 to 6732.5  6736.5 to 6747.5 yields 1.1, 51.7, 47.3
